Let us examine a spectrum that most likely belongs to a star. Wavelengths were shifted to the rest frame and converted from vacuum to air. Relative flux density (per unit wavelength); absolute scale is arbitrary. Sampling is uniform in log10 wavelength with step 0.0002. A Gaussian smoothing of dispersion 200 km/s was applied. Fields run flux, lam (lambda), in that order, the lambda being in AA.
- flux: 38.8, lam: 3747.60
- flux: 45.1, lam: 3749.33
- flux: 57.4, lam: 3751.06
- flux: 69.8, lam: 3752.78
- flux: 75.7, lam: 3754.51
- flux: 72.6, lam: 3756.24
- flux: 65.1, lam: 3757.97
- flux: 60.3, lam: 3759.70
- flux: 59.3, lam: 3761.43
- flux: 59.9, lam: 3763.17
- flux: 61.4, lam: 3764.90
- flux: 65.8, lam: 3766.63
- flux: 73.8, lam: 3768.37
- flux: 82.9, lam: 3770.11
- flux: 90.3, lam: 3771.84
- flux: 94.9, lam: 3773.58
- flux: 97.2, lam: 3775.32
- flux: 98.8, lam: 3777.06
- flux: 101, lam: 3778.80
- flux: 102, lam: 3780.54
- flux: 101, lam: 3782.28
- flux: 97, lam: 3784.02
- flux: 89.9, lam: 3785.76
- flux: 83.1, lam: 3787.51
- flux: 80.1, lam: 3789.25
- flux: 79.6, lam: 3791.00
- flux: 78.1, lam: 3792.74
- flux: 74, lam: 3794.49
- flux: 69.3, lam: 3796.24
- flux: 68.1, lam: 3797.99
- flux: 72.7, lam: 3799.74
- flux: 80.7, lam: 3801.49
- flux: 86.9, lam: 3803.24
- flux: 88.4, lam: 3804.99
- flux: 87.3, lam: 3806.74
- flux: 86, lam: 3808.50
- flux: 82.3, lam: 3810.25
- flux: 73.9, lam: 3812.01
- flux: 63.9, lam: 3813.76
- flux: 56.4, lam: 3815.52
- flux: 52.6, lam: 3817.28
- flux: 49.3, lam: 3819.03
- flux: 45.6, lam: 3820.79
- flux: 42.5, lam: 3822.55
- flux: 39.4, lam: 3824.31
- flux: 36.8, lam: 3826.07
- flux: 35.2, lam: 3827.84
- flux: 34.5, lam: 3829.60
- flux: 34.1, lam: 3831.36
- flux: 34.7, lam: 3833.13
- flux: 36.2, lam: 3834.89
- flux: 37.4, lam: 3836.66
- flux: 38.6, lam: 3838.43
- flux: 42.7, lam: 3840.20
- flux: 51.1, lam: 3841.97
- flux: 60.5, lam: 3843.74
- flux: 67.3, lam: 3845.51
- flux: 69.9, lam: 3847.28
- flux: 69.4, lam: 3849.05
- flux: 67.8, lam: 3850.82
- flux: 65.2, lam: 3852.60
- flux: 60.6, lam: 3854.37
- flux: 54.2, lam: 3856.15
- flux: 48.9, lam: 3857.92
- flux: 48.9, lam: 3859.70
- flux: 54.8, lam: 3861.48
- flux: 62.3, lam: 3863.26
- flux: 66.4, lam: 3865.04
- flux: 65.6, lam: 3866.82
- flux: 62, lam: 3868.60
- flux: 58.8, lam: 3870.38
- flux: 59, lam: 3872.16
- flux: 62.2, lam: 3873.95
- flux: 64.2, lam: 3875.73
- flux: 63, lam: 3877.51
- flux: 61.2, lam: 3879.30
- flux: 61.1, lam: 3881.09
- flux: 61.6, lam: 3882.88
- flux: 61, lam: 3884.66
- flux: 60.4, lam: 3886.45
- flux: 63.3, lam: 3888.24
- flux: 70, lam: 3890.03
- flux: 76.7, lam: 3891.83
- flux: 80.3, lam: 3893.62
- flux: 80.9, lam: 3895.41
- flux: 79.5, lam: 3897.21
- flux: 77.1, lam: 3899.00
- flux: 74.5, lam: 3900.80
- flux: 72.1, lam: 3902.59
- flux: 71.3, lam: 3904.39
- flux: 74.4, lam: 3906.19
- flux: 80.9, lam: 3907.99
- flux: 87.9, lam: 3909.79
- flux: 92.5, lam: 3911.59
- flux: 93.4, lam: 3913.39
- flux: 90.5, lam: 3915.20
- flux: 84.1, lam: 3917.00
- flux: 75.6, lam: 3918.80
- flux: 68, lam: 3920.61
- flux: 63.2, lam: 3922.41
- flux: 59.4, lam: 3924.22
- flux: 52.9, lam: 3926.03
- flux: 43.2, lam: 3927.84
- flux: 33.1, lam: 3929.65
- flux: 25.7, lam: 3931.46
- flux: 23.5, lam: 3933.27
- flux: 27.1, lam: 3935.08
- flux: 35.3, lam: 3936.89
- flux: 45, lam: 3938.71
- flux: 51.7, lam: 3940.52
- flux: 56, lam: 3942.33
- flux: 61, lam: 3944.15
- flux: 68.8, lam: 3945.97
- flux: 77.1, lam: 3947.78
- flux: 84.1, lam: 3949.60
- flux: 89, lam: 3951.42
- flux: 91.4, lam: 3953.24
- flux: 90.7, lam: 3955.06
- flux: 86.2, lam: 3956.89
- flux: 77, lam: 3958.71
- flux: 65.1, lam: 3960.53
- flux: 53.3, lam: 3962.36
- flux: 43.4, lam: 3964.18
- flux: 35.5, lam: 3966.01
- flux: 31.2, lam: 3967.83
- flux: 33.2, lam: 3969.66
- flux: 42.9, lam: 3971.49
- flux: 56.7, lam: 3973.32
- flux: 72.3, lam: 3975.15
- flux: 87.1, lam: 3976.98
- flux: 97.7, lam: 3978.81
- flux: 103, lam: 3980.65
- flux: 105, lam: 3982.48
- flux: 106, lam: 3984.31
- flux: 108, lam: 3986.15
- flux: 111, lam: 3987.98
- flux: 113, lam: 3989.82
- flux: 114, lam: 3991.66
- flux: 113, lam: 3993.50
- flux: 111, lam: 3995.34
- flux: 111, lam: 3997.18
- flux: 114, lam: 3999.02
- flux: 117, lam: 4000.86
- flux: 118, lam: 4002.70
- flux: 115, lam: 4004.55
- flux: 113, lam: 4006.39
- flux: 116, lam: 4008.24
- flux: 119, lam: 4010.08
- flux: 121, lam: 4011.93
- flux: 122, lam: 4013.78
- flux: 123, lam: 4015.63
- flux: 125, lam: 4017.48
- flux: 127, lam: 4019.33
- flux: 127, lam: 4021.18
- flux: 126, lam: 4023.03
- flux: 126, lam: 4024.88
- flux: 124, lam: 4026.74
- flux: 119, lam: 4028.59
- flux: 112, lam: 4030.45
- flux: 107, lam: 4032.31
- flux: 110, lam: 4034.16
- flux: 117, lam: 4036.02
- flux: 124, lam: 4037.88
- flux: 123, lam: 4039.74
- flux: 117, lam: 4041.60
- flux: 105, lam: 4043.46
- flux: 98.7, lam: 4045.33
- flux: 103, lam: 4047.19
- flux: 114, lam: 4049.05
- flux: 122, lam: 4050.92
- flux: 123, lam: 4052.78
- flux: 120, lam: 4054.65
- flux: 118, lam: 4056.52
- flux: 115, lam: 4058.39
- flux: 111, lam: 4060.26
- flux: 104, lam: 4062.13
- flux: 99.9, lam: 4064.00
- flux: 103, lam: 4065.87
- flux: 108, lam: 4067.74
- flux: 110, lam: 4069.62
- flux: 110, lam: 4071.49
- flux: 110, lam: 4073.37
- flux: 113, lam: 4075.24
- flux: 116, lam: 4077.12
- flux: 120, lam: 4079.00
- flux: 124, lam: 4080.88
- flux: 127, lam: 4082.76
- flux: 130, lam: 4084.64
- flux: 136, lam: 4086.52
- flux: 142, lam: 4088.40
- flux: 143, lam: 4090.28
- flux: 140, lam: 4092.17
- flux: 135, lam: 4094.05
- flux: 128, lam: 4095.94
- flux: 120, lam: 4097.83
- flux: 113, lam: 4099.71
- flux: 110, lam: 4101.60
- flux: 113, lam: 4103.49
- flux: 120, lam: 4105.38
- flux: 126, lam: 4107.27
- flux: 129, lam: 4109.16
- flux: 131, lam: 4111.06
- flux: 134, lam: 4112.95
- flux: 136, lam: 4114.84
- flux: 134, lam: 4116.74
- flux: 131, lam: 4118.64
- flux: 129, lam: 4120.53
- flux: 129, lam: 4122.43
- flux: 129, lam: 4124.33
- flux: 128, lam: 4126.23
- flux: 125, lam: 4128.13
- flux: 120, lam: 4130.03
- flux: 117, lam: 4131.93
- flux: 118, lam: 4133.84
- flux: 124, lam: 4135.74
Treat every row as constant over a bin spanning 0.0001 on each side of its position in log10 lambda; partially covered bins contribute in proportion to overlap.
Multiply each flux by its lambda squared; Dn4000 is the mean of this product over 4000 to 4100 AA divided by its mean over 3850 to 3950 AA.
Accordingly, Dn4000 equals 2.0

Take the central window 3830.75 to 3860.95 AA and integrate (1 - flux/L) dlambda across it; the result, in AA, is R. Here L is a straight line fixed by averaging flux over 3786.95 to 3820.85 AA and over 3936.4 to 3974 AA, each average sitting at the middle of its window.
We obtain 7.55 AA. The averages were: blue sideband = 73.5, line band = 52.4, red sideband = 61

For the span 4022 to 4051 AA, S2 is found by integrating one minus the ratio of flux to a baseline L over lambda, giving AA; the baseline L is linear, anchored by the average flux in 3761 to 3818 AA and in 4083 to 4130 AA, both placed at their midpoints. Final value 0.6 AA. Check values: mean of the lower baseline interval 80.2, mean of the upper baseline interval 129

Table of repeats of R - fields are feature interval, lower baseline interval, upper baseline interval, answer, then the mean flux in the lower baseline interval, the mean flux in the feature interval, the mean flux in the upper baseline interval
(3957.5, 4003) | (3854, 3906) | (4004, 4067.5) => 6.34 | 65.1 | 85.2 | 116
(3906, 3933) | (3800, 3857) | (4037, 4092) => 4.31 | 57.4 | 67.1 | 117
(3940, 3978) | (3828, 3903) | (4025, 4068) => 9.75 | 59.7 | 64.7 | 113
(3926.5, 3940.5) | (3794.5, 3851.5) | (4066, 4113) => 8.24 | 58.3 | 35.1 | 123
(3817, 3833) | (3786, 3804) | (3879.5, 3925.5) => 7.57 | 77.6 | 40.4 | 74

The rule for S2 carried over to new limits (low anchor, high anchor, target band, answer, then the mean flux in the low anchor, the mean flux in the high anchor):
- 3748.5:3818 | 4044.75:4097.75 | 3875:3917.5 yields 8.85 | 77.2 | 119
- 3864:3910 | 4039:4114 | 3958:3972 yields 6.56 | 68.8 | 119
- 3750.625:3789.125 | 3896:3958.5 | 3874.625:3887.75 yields 1.72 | 80.3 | 67.4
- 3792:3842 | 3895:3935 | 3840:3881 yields 0.98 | 57.9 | 67.3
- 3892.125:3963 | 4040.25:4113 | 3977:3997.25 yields -4.37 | 67.9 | 119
